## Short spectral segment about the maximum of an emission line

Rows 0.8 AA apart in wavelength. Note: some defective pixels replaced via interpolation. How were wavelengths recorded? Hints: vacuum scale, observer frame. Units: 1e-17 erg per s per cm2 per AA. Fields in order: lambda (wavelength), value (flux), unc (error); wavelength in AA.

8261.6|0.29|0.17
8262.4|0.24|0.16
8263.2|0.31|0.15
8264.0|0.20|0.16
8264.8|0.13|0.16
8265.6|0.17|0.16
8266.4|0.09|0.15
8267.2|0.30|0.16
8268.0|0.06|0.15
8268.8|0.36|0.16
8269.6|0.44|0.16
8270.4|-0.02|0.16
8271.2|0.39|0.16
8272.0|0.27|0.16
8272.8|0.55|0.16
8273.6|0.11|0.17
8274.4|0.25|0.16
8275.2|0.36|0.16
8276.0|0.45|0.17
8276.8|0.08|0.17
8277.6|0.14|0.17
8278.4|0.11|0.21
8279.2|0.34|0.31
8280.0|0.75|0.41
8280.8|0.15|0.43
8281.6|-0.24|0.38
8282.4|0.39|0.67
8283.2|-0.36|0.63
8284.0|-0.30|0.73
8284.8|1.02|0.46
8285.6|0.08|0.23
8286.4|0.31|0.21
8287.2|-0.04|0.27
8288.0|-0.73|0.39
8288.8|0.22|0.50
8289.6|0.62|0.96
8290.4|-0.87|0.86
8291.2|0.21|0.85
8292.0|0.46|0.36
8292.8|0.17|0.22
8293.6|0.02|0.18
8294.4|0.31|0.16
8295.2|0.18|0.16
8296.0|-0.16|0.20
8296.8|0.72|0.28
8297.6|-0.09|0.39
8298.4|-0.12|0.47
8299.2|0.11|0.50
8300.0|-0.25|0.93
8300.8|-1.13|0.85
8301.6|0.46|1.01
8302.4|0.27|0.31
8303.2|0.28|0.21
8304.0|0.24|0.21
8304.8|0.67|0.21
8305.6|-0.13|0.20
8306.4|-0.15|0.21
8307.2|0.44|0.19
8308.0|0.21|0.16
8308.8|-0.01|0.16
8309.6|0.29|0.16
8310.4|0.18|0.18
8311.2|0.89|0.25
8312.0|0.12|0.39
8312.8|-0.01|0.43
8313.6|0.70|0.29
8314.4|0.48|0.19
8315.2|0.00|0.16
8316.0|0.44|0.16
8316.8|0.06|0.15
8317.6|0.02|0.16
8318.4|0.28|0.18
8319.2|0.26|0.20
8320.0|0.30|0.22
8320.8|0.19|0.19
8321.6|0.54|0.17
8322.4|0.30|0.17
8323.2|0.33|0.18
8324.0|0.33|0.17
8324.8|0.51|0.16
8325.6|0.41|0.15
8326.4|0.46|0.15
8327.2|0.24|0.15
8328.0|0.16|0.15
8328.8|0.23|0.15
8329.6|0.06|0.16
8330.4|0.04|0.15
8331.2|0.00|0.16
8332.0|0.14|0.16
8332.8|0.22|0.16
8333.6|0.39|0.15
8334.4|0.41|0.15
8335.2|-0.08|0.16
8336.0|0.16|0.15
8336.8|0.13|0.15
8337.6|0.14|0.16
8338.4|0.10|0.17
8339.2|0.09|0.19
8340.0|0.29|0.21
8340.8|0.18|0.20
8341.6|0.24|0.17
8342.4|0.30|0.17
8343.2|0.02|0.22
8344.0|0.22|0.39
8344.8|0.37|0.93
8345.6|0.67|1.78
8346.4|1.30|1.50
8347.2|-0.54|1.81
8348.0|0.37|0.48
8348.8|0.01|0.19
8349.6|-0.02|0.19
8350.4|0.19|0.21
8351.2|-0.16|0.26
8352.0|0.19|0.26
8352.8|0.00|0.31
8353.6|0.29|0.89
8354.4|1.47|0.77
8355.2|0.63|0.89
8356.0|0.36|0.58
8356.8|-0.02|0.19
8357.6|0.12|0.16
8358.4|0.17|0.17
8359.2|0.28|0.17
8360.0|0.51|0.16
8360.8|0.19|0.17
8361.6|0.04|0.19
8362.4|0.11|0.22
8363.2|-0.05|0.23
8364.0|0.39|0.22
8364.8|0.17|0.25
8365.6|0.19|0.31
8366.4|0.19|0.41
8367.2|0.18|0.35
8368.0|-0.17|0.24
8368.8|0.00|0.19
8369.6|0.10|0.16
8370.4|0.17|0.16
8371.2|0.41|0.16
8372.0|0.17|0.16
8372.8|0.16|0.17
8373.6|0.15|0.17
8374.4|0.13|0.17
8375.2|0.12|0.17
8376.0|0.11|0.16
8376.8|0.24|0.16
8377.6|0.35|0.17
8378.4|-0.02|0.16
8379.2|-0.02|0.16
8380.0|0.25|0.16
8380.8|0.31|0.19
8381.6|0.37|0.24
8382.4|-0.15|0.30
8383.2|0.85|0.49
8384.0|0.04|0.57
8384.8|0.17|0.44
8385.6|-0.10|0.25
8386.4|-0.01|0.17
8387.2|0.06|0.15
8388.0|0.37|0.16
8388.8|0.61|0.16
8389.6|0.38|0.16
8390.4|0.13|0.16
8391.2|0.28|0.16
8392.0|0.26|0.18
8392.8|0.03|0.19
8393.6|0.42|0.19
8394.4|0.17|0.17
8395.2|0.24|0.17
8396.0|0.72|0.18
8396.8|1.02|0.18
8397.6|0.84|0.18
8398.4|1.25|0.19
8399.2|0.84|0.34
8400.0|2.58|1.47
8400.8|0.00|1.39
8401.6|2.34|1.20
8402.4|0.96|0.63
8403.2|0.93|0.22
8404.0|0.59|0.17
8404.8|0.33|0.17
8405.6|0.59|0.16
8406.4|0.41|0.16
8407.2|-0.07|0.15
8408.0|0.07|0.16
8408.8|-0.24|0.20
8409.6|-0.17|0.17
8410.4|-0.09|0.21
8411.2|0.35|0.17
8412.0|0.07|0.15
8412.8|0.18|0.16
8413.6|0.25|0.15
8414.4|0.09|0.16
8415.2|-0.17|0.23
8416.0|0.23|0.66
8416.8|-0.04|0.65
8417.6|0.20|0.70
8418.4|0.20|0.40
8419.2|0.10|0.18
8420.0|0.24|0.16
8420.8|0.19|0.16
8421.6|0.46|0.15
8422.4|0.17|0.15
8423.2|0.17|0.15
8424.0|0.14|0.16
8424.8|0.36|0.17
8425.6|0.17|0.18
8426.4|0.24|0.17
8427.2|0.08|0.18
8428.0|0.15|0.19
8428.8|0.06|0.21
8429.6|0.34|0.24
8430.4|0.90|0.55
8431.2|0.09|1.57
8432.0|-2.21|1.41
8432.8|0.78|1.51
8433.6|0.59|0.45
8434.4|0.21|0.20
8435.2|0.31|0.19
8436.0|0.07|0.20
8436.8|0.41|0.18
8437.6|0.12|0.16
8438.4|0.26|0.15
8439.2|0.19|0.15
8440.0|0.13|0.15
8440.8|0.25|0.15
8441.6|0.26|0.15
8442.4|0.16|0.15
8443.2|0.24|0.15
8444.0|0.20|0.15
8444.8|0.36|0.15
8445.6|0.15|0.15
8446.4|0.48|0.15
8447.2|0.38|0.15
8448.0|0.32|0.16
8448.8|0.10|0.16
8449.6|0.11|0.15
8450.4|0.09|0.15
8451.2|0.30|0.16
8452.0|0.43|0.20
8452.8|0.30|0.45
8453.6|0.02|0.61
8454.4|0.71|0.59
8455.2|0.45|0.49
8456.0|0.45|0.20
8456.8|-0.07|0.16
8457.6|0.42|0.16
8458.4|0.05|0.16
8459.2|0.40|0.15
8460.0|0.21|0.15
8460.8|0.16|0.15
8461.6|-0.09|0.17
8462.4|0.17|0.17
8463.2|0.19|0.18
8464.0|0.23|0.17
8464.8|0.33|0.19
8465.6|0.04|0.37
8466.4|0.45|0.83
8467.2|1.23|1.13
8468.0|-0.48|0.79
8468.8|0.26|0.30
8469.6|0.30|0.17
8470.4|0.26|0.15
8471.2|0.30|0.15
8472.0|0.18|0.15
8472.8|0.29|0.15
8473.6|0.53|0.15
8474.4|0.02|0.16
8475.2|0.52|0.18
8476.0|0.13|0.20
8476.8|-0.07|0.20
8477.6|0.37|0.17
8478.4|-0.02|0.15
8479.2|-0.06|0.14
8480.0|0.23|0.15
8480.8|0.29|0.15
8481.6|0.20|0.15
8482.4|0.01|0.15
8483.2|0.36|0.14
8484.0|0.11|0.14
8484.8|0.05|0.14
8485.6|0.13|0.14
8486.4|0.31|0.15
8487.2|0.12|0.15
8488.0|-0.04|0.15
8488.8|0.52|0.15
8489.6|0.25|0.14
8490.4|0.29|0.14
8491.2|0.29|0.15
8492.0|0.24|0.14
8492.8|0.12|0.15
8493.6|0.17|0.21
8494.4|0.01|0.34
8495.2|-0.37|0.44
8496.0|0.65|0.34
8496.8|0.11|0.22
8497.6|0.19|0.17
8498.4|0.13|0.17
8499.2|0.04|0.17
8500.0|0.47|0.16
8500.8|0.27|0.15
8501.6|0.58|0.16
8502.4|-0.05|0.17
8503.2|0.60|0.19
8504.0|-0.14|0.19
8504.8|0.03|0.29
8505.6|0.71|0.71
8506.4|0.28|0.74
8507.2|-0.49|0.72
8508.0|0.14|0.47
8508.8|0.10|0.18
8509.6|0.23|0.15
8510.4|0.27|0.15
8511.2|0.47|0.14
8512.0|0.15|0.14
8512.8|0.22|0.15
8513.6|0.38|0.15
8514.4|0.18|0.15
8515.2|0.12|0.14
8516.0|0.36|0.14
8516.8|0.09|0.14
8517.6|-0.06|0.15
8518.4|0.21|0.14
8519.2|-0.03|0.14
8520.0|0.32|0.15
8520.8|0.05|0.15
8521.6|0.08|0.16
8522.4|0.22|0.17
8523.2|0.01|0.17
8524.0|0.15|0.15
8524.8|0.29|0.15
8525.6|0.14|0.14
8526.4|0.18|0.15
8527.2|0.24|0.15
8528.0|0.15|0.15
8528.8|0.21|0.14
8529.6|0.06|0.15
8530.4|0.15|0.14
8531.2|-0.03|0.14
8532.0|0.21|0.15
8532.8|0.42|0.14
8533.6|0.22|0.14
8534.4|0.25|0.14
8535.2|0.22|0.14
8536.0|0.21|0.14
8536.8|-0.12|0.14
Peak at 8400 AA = H-gamma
